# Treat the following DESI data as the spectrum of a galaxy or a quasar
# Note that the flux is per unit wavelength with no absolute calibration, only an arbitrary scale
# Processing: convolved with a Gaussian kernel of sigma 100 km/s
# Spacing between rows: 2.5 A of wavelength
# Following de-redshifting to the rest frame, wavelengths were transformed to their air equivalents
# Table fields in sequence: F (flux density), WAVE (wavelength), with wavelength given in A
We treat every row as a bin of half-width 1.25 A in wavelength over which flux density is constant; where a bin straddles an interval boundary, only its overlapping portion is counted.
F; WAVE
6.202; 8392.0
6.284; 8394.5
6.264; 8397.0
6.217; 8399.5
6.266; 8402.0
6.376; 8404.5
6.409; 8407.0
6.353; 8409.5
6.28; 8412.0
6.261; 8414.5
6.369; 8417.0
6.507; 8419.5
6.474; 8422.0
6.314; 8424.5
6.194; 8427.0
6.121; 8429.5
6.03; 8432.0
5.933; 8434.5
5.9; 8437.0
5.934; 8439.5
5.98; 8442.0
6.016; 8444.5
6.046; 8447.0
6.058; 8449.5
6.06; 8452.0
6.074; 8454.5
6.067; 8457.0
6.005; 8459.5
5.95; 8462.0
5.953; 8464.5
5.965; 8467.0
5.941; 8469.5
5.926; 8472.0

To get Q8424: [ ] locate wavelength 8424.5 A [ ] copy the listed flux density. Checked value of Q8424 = 6.314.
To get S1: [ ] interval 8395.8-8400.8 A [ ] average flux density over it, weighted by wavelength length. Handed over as 6.24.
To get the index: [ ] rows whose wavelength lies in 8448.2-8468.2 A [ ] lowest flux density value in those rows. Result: 5.95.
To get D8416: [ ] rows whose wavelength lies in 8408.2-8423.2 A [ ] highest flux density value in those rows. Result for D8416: 6.507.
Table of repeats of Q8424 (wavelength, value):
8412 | 6.28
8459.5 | 6.005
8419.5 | 6.507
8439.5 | 5.934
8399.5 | 6.217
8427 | 6.194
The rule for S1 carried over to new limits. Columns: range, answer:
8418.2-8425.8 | 6.43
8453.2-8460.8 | 6.05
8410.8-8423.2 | 6.38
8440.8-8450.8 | 6.03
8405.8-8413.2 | 6.35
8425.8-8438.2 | 6.04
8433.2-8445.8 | 5.95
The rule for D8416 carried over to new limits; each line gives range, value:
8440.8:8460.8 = 6.074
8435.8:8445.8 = 6.016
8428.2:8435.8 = 6.121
